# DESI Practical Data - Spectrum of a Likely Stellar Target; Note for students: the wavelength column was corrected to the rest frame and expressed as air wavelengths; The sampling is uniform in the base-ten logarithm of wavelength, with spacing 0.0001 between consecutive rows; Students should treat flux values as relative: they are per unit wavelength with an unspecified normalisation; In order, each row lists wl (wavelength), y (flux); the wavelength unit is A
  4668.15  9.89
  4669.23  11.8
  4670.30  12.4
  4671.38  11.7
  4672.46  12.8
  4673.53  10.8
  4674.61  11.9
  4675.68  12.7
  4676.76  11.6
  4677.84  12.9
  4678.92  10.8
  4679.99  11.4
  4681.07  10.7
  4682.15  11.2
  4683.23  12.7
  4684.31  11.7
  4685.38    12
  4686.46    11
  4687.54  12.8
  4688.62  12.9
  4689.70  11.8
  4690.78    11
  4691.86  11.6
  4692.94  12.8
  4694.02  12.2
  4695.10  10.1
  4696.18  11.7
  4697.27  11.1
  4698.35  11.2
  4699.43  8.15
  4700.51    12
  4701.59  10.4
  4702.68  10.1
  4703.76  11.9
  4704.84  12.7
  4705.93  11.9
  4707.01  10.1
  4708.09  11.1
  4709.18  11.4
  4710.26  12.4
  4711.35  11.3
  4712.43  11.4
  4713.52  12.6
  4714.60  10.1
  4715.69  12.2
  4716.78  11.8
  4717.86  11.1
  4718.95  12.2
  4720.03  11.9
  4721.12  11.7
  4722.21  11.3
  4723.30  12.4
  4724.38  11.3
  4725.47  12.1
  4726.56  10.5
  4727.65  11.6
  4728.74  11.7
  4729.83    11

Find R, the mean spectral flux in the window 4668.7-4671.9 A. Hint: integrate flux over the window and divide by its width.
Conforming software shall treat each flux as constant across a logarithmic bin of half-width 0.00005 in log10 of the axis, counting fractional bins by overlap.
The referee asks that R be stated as 12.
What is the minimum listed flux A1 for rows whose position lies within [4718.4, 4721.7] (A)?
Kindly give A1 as 11.7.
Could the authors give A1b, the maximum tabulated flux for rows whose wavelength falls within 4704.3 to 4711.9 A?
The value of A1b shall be 12.7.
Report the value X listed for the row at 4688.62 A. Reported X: 12.9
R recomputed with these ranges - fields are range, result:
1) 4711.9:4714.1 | 12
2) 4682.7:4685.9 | 12.2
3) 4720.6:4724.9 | 11.7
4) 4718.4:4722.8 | 11.8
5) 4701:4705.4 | 11.3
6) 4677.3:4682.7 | 11.4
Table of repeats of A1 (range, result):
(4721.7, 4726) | 11.3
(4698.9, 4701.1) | 8.15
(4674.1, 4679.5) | 10.8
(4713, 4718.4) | 10.1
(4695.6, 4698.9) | 11.1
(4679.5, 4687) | 10.7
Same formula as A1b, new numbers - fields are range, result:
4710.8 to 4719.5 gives 12.6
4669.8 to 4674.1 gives 12.8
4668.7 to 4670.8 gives 12.4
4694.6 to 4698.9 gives 11.7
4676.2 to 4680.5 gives 12.9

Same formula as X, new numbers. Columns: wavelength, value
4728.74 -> 11.7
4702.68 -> 10.1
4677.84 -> 12.9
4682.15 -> 11.2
